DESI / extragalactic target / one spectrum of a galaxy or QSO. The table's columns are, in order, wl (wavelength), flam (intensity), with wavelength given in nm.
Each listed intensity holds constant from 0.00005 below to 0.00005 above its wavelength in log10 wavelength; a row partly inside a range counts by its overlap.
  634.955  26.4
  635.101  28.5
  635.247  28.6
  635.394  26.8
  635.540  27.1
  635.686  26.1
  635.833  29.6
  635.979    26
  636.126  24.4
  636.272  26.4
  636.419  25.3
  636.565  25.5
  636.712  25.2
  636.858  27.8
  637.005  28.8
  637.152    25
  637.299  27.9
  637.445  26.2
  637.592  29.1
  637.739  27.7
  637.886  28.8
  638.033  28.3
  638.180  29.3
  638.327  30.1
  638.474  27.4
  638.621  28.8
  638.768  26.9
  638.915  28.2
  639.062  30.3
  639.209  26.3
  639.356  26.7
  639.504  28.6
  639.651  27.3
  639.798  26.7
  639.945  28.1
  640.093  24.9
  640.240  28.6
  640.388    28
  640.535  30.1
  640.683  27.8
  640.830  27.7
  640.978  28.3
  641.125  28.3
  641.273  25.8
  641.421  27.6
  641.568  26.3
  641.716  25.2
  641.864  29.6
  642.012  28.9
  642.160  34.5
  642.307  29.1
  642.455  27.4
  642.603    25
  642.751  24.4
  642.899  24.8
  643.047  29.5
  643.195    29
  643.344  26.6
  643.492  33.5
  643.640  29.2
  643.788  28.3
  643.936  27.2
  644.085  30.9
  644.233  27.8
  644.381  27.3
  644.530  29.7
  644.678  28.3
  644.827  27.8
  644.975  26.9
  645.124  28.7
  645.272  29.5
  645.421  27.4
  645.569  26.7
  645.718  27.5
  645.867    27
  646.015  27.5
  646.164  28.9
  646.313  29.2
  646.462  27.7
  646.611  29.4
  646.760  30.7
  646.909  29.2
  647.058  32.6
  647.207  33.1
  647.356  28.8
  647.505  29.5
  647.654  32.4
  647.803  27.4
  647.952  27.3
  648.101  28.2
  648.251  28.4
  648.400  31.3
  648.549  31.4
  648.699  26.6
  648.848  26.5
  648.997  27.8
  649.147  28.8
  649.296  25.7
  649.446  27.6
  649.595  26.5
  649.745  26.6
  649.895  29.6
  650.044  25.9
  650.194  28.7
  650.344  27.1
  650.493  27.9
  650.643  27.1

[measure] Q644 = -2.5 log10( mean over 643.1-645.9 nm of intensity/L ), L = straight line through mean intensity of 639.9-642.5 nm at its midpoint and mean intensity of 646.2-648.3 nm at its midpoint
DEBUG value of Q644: 0.02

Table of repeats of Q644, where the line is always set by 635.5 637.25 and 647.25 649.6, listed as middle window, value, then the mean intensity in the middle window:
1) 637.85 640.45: -0.041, 27.9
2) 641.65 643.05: -0.012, 27.8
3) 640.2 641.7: -0.020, 27.7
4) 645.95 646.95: -0.028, 28.9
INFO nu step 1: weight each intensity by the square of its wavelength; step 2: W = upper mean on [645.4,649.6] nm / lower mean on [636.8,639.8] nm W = 1.1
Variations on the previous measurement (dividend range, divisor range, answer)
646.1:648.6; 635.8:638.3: 1.13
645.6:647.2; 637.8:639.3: 1.05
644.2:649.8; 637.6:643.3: 1.04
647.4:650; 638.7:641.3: 1.05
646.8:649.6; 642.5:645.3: 1.05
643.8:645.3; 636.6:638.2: 1.05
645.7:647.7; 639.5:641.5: 1.09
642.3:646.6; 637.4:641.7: 1.02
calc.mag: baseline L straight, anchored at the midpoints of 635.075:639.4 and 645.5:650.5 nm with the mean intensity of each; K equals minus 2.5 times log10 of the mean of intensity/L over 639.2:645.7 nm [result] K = 0.00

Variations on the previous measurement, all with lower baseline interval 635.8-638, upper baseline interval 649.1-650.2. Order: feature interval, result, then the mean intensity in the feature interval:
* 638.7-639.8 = -0.03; 27.7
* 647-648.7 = -0.10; 29.9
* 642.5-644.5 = -0.03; 28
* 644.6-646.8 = -0.04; 28.2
